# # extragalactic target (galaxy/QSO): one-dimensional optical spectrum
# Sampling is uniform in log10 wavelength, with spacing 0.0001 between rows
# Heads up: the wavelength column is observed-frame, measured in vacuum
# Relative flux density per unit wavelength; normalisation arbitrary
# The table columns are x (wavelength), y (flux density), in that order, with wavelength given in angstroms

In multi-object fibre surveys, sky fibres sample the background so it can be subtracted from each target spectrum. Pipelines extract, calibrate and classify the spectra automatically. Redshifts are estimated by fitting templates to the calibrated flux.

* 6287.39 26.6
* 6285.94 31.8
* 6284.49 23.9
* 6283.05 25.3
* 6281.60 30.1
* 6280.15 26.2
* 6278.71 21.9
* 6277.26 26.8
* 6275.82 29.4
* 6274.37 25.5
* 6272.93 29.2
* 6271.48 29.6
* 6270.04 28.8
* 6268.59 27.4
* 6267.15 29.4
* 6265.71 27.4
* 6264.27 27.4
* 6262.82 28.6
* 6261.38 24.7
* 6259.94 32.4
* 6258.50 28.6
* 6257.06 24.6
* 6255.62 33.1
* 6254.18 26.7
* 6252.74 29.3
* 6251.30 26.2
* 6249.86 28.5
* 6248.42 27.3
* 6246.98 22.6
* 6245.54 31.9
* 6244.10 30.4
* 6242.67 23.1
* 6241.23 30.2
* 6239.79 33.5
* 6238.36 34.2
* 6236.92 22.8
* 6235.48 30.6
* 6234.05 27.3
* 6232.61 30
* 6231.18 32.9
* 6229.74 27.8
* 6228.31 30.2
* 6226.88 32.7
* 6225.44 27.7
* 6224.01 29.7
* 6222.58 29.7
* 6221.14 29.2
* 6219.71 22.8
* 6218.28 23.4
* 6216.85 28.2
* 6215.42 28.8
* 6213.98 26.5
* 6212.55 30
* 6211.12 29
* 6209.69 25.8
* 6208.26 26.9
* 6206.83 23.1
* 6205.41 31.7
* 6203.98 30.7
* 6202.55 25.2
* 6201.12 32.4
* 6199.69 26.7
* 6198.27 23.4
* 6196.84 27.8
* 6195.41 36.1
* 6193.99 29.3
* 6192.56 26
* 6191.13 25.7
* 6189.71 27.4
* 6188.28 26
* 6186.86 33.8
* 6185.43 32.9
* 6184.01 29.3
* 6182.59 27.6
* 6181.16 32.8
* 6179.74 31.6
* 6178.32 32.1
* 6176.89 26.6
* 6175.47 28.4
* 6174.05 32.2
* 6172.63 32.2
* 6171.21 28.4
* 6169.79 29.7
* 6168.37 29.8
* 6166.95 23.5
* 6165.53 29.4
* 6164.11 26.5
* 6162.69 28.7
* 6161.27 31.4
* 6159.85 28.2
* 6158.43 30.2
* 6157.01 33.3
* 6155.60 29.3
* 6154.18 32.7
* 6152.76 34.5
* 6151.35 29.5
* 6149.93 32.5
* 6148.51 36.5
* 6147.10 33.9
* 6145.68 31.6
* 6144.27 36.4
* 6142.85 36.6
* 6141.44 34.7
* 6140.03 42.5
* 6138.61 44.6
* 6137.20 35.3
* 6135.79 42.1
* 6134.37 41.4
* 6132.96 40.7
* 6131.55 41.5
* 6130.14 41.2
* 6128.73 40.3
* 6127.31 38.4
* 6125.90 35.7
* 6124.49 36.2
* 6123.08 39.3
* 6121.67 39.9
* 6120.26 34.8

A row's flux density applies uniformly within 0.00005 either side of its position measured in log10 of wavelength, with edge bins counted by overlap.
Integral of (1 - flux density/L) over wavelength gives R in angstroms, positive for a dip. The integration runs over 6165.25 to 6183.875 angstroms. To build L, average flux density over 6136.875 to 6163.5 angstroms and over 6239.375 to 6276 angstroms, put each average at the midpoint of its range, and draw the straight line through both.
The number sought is 1.7 angstroms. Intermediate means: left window 33.8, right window 28.2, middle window 29.6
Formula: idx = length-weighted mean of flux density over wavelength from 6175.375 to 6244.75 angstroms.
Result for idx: 28.8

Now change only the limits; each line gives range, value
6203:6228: 28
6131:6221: 30.9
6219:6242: 29.4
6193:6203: 28.7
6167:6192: 29.6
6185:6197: 29.4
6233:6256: 28.6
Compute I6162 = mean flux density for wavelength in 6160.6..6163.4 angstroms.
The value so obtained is 30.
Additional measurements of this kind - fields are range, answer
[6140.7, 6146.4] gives 34.9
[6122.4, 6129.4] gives 37.9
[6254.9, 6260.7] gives 29.7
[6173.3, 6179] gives 29.8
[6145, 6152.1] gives 32.8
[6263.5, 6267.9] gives 28.1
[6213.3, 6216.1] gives 27.6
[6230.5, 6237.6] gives 28.7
